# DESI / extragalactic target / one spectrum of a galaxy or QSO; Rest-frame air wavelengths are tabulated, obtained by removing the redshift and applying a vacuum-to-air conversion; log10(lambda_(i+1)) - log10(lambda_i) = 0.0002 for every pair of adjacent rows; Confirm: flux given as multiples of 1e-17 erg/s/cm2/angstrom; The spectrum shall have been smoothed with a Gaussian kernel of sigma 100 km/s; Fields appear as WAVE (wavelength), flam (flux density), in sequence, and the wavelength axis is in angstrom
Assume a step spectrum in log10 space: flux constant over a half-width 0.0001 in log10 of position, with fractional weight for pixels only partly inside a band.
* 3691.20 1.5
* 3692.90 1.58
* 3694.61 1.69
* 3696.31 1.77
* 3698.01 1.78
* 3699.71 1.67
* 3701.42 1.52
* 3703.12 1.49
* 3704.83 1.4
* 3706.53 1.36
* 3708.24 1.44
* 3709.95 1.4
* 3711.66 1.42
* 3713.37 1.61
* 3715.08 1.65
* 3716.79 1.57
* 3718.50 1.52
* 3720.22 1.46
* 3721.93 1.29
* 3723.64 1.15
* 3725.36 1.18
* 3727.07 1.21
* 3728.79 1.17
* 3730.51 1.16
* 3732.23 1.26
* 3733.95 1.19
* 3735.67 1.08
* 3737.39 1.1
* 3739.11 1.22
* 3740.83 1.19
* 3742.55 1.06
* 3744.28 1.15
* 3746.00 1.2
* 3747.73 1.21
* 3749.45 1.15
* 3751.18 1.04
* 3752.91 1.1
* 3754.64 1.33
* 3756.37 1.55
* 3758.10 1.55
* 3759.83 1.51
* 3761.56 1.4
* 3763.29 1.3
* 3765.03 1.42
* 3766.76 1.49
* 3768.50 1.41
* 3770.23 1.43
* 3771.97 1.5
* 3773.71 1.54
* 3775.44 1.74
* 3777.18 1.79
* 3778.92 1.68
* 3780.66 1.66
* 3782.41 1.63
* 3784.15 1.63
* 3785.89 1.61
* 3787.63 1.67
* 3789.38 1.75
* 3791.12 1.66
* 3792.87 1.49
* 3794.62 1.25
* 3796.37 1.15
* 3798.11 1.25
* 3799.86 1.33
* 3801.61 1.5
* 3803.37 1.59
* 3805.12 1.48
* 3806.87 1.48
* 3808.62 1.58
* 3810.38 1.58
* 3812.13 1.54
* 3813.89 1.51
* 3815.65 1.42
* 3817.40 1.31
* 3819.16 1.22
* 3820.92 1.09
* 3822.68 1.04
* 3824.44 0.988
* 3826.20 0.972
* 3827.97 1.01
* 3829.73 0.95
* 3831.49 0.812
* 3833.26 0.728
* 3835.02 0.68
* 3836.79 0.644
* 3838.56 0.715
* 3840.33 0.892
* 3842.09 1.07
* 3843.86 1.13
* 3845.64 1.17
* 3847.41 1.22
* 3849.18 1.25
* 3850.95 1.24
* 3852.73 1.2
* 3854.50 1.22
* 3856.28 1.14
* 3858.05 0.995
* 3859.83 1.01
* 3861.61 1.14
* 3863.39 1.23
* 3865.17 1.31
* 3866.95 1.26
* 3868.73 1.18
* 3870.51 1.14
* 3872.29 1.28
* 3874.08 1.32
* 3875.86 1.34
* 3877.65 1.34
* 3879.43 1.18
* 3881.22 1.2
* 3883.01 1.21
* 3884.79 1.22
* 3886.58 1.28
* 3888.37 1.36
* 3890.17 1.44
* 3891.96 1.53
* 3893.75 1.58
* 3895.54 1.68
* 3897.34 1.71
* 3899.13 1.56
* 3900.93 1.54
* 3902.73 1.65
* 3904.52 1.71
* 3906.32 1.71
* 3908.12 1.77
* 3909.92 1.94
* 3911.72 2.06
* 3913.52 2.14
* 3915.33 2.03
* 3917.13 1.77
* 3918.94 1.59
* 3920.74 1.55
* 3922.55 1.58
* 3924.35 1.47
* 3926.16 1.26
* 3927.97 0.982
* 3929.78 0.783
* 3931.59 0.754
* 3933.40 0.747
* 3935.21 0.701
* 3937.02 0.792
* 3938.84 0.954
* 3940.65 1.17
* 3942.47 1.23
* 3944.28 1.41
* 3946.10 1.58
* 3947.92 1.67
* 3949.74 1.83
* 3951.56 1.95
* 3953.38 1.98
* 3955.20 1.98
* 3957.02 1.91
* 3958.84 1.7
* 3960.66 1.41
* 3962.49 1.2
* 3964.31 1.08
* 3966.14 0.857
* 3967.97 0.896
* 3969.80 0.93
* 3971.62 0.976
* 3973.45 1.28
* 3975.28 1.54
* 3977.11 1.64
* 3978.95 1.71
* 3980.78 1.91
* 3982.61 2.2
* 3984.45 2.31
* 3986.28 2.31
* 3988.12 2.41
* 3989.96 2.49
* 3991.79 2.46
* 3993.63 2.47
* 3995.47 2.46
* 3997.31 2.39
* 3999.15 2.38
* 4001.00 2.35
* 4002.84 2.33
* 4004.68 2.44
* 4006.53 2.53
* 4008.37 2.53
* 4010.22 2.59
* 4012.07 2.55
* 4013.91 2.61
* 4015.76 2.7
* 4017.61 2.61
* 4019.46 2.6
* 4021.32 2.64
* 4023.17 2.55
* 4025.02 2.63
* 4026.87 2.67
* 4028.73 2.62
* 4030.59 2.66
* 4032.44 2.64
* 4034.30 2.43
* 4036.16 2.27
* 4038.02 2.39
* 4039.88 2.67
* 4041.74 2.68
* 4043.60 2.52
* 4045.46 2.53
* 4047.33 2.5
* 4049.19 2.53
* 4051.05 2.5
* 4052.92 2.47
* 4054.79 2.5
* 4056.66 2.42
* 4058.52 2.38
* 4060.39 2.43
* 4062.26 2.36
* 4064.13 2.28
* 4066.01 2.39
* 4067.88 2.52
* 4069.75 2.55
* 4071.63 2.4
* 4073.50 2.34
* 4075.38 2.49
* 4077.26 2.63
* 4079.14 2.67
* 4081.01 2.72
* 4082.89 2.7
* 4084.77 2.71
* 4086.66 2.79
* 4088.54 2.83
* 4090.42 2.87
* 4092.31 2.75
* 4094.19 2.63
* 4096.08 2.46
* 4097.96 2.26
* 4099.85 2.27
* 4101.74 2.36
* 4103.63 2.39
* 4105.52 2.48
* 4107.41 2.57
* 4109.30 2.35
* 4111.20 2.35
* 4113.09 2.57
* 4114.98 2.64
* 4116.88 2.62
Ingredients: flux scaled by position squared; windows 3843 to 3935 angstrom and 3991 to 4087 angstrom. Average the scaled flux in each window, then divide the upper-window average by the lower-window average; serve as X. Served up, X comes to 1.98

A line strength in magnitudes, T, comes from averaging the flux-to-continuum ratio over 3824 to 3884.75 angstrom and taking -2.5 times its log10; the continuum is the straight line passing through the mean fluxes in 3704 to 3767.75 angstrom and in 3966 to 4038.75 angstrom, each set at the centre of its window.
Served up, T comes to 0.49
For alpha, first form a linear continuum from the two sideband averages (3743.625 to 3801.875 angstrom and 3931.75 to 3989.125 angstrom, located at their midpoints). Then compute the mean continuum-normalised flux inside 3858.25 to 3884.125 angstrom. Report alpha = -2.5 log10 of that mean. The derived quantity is 0.20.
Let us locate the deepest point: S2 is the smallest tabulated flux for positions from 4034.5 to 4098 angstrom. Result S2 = 2.26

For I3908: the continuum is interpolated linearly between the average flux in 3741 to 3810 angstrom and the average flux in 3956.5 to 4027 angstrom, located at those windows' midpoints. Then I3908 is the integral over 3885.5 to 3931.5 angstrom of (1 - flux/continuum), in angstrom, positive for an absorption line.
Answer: 6.56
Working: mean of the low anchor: 1.44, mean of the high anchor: 2.08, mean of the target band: 1.57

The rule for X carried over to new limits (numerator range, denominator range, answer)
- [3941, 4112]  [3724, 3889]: 2.00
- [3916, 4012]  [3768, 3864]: 1.43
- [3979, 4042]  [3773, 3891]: 2.13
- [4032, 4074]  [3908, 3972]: 1.86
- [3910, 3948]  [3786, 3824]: 1.01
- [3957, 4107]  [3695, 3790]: 1.91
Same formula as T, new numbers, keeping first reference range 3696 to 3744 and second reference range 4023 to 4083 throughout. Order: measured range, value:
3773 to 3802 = 0.029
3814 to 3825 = 0.374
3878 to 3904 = 0.331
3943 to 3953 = 0.265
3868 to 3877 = 0.444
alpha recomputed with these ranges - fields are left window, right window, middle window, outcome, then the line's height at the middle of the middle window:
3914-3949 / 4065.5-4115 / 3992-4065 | -0.226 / 2.05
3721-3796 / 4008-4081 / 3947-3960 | 0.167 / 2.16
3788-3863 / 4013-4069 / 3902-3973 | 0.292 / 1.89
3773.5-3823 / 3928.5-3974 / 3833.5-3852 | 0.392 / 1.43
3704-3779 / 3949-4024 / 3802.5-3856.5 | 0.347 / 1.6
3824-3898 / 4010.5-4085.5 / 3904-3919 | -0.217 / 1.54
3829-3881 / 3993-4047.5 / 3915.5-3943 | 0.413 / 1.74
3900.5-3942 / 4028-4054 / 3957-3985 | 0.288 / 1.88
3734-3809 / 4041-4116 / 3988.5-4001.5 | -0.099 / 2.22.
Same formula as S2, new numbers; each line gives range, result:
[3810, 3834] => 0.728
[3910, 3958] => 0.701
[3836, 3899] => 0.644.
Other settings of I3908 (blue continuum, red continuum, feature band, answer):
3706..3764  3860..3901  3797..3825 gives -1.1 angstrom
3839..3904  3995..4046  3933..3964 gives 8.2 angstrom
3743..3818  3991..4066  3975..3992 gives 1.6 angstrom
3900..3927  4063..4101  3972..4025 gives -4.0 angstrom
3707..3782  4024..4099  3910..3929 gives 3.4 angstrom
